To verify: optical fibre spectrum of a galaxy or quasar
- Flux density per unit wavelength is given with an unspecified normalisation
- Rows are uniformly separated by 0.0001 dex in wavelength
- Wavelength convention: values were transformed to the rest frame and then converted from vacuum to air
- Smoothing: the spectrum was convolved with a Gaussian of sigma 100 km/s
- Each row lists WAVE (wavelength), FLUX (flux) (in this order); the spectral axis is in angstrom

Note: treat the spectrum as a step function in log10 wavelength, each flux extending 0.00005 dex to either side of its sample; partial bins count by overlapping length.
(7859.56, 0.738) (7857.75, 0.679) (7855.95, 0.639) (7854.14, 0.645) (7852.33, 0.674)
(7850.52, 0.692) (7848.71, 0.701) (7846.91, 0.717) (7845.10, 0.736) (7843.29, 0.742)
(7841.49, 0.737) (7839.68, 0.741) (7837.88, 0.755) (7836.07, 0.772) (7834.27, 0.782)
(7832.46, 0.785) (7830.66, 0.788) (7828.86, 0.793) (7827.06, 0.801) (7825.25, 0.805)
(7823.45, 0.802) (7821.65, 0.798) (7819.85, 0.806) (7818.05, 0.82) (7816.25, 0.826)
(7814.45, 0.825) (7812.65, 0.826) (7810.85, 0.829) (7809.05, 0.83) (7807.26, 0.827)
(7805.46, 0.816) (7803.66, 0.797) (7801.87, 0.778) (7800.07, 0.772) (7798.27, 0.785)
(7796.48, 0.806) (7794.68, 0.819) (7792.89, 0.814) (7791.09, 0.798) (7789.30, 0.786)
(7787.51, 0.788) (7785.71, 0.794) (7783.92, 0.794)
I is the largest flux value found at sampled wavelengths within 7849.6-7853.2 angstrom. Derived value 0.692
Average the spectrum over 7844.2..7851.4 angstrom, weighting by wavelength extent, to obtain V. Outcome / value 0.712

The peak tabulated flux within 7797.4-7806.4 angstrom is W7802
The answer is 0.816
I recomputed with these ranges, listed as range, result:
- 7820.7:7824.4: 0.802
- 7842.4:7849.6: 0.742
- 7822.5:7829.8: 0.805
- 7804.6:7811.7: 0.83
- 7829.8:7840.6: 0.788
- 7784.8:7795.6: 0.819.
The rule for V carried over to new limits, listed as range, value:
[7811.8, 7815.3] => 0.825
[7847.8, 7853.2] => 0.689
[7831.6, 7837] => 0.778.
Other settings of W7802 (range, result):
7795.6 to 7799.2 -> 0.806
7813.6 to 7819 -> 0.826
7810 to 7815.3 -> 0.829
